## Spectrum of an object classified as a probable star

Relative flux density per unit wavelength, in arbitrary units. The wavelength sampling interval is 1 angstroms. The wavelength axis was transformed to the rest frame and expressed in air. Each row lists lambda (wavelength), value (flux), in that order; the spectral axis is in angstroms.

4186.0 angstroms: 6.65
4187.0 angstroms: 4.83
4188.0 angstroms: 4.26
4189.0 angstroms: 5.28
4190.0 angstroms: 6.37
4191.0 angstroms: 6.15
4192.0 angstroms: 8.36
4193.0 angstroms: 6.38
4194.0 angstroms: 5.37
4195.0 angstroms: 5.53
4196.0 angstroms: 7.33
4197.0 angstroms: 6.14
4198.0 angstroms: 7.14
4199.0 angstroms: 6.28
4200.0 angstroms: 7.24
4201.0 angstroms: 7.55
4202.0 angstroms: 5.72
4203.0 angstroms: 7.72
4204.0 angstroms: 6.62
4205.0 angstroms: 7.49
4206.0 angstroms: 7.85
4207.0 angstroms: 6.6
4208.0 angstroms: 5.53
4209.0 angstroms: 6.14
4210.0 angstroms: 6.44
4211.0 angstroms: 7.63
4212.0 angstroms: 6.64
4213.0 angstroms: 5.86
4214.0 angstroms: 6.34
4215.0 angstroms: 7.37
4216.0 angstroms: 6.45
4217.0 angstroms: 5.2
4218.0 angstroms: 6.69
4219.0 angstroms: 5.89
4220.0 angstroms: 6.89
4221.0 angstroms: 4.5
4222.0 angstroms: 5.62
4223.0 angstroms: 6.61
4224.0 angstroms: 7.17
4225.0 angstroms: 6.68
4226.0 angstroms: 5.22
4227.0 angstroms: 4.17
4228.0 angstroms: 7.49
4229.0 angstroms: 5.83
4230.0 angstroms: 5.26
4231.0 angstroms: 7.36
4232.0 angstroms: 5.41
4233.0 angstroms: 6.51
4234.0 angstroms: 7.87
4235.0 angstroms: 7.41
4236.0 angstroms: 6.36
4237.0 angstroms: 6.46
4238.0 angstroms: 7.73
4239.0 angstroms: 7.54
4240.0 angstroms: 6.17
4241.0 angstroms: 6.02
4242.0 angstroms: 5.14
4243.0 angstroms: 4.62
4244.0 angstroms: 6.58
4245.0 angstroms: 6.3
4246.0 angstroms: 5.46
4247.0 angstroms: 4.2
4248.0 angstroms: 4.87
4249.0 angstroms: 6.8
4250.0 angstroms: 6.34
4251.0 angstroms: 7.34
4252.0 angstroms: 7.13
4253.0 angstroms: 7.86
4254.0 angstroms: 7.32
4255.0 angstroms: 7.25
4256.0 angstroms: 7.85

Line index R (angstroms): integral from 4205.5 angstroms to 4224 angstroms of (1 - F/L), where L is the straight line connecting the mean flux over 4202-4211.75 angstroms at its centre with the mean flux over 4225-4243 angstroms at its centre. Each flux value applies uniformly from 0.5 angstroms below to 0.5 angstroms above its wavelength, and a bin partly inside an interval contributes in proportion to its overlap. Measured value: 0.85 angstroms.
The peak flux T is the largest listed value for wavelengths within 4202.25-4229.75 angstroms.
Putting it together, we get 7.85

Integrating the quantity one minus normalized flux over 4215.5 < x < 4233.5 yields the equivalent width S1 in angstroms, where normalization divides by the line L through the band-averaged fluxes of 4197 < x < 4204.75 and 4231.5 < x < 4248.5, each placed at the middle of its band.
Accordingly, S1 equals 1.1 angstroms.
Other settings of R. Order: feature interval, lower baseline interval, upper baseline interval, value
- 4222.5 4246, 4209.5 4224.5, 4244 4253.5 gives -0.1 angstroms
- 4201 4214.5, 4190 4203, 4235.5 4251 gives -0.4 angstroms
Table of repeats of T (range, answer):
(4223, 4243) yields 7.87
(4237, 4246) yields 7.73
